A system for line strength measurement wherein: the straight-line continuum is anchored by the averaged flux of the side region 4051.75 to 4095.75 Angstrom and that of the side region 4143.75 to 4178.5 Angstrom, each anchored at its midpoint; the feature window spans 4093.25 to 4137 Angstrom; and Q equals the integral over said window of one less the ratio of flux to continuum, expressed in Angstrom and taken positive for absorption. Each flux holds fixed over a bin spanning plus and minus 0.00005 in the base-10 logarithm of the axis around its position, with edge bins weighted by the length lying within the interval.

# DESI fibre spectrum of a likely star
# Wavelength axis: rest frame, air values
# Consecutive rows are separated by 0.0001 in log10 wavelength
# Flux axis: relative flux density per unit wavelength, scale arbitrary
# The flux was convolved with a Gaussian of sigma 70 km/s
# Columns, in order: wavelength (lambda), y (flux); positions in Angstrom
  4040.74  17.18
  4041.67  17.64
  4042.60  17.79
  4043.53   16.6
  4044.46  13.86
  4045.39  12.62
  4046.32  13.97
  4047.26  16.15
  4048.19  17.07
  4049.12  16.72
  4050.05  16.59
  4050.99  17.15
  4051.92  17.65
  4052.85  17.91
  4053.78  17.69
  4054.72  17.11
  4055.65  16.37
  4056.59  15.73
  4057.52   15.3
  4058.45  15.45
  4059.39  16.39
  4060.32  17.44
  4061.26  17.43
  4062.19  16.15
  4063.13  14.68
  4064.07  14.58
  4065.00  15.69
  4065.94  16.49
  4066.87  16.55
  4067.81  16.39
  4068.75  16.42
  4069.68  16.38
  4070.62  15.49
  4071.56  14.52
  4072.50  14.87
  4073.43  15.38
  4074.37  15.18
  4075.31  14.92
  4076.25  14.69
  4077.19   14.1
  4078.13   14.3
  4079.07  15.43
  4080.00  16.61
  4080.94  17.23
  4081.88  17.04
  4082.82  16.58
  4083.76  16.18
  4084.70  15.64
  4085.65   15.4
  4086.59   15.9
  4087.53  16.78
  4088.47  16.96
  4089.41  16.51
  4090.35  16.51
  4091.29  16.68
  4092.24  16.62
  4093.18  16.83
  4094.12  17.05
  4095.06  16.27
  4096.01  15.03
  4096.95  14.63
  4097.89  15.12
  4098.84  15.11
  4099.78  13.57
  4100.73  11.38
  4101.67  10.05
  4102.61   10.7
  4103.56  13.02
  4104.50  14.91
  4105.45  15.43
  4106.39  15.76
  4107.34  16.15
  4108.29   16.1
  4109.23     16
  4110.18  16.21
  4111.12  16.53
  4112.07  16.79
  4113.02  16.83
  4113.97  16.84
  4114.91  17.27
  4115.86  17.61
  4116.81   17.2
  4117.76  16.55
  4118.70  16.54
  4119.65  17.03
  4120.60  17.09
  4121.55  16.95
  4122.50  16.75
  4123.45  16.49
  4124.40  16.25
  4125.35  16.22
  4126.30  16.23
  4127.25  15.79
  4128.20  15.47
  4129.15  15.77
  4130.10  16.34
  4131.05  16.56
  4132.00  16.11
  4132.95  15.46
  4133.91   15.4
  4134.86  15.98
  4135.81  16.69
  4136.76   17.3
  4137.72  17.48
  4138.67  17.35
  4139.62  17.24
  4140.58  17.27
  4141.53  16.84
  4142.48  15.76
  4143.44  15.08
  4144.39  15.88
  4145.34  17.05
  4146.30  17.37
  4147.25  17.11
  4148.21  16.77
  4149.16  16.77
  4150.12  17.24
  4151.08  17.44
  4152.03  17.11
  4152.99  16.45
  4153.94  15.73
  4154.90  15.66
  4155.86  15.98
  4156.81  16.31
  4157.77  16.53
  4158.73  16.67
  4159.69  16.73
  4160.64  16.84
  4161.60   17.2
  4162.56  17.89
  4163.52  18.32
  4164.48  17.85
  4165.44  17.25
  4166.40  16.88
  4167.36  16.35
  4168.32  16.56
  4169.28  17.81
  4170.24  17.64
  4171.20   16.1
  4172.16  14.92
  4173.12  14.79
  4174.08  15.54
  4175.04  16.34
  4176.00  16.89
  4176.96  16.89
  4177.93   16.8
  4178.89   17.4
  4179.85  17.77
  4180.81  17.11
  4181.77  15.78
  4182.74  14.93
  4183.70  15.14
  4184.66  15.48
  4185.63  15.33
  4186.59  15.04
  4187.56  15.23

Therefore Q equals 1.70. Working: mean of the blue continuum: 16.1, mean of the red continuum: 16.7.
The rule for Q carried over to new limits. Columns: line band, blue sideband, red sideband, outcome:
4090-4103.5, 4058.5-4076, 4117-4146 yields 1.24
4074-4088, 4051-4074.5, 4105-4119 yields 0.49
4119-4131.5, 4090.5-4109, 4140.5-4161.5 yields -0.56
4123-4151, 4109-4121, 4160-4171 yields 0.91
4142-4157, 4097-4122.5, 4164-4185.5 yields -0.38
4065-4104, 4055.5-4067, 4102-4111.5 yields 0.28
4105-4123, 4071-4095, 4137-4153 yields -0.25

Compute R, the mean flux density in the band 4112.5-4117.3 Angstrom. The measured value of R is 17.1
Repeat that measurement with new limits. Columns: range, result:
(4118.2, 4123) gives 16.9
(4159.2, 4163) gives 17.2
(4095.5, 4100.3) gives 14.6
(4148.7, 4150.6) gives 16.9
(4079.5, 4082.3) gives 17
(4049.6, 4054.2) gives 17.4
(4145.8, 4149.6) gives 17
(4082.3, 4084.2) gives 16.4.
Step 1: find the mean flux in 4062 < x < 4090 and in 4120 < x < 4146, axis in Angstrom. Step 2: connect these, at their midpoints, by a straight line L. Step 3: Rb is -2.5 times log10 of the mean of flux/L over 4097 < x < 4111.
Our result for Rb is 0.13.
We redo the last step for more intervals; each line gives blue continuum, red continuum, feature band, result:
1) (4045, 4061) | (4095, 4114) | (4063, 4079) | 0.03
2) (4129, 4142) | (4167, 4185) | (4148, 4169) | -0.03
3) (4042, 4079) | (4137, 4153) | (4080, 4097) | -0.01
